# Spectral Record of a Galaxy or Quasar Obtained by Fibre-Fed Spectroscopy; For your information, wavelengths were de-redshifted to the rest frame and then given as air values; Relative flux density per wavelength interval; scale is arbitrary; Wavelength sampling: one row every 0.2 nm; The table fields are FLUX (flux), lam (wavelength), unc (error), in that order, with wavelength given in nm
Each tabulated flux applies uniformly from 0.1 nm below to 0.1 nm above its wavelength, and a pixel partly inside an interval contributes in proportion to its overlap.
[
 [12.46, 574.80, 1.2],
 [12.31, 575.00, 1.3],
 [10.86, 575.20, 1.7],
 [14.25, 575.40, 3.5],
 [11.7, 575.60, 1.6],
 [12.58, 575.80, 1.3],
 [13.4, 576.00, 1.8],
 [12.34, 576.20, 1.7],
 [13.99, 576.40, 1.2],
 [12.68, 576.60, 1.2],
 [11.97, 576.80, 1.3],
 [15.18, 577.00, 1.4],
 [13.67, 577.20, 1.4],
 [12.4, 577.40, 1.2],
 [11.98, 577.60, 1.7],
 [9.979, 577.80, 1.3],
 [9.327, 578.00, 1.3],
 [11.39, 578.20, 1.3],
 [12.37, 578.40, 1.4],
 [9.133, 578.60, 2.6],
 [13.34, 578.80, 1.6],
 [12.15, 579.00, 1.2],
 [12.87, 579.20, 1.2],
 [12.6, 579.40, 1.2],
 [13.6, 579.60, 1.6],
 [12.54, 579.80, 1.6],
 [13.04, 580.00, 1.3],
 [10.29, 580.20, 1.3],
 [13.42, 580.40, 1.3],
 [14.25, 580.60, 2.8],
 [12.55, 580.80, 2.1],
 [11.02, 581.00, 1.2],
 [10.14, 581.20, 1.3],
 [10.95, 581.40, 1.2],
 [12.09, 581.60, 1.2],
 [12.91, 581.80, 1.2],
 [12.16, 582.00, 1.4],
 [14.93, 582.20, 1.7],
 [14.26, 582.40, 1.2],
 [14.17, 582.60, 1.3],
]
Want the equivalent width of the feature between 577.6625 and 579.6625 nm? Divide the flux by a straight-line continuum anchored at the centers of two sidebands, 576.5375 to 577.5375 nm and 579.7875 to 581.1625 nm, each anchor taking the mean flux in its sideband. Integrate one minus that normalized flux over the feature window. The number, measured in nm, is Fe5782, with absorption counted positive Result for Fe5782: 0.17 nm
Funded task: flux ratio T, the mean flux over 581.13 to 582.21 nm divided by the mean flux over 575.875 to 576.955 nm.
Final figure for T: 0.93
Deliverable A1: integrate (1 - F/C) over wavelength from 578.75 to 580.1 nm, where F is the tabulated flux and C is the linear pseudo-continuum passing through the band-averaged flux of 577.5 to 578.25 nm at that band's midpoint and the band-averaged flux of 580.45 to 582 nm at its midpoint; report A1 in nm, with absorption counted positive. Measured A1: -0.190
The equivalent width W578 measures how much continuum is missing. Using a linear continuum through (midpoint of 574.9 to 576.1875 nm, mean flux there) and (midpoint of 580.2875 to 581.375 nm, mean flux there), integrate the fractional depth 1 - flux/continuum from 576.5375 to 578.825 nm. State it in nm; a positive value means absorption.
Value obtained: 0.09 nm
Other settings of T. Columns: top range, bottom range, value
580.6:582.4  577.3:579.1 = 1.09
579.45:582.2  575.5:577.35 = 0.95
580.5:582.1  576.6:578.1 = 0.99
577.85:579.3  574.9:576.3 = 0.92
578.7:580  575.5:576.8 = 1.01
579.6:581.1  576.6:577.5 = 0.95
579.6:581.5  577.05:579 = 1.04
